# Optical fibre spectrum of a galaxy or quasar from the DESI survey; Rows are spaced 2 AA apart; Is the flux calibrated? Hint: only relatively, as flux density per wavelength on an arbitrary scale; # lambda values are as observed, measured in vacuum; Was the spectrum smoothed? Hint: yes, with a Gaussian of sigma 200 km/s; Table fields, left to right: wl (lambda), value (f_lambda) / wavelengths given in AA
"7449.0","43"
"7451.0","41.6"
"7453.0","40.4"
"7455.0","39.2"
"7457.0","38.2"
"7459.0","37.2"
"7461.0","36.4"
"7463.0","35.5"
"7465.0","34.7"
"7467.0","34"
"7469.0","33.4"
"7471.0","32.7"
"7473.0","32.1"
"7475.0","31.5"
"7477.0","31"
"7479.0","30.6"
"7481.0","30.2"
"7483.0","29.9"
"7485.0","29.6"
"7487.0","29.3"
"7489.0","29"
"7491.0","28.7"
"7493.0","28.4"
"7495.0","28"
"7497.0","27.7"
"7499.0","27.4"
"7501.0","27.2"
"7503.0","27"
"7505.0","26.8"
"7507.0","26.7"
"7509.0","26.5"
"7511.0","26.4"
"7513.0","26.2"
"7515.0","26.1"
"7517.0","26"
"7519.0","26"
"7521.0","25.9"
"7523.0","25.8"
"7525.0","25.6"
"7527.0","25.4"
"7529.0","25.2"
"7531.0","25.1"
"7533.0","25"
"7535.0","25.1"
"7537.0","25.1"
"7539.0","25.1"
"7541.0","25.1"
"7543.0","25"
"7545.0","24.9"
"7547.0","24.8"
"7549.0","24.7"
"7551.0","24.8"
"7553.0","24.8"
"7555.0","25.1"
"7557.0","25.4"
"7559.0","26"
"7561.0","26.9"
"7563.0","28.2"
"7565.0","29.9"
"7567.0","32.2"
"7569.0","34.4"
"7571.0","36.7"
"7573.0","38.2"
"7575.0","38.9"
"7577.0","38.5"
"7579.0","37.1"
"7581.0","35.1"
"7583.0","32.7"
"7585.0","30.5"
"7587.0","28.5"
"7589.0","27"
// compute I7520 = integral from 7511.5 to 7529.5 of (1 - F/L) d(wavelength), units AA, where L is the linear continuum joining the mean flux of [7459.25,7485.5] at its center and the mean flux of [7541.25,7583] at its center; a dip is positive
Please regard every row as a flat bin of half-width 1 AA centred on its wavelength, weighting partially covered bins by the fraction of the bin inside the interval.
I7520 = 3.1 AA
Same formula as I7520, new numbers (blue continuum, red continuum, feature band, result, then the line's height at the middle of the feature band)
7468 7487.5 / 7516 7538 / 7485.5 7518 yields 1.12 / 28.3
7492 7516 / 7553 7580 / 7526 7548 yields 3.34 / 29.6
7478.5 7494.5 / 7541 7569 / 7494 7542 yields 3.43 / 28.1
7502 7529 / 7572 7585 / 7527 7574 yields 6.79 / 31.8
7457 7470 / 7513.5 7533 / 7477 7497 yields 1.45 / 31.6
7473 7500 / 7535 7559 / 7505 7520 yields 0.67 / 27.5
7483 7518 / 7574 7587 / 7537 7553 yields 3.40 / 31.7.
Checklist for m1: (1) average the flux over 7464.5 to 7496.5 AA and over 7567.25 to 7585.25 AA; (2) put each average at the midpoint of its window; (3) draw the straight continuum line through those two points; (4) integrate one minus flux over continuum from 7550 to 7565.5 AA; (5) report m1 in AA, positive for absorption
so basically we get 3.8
